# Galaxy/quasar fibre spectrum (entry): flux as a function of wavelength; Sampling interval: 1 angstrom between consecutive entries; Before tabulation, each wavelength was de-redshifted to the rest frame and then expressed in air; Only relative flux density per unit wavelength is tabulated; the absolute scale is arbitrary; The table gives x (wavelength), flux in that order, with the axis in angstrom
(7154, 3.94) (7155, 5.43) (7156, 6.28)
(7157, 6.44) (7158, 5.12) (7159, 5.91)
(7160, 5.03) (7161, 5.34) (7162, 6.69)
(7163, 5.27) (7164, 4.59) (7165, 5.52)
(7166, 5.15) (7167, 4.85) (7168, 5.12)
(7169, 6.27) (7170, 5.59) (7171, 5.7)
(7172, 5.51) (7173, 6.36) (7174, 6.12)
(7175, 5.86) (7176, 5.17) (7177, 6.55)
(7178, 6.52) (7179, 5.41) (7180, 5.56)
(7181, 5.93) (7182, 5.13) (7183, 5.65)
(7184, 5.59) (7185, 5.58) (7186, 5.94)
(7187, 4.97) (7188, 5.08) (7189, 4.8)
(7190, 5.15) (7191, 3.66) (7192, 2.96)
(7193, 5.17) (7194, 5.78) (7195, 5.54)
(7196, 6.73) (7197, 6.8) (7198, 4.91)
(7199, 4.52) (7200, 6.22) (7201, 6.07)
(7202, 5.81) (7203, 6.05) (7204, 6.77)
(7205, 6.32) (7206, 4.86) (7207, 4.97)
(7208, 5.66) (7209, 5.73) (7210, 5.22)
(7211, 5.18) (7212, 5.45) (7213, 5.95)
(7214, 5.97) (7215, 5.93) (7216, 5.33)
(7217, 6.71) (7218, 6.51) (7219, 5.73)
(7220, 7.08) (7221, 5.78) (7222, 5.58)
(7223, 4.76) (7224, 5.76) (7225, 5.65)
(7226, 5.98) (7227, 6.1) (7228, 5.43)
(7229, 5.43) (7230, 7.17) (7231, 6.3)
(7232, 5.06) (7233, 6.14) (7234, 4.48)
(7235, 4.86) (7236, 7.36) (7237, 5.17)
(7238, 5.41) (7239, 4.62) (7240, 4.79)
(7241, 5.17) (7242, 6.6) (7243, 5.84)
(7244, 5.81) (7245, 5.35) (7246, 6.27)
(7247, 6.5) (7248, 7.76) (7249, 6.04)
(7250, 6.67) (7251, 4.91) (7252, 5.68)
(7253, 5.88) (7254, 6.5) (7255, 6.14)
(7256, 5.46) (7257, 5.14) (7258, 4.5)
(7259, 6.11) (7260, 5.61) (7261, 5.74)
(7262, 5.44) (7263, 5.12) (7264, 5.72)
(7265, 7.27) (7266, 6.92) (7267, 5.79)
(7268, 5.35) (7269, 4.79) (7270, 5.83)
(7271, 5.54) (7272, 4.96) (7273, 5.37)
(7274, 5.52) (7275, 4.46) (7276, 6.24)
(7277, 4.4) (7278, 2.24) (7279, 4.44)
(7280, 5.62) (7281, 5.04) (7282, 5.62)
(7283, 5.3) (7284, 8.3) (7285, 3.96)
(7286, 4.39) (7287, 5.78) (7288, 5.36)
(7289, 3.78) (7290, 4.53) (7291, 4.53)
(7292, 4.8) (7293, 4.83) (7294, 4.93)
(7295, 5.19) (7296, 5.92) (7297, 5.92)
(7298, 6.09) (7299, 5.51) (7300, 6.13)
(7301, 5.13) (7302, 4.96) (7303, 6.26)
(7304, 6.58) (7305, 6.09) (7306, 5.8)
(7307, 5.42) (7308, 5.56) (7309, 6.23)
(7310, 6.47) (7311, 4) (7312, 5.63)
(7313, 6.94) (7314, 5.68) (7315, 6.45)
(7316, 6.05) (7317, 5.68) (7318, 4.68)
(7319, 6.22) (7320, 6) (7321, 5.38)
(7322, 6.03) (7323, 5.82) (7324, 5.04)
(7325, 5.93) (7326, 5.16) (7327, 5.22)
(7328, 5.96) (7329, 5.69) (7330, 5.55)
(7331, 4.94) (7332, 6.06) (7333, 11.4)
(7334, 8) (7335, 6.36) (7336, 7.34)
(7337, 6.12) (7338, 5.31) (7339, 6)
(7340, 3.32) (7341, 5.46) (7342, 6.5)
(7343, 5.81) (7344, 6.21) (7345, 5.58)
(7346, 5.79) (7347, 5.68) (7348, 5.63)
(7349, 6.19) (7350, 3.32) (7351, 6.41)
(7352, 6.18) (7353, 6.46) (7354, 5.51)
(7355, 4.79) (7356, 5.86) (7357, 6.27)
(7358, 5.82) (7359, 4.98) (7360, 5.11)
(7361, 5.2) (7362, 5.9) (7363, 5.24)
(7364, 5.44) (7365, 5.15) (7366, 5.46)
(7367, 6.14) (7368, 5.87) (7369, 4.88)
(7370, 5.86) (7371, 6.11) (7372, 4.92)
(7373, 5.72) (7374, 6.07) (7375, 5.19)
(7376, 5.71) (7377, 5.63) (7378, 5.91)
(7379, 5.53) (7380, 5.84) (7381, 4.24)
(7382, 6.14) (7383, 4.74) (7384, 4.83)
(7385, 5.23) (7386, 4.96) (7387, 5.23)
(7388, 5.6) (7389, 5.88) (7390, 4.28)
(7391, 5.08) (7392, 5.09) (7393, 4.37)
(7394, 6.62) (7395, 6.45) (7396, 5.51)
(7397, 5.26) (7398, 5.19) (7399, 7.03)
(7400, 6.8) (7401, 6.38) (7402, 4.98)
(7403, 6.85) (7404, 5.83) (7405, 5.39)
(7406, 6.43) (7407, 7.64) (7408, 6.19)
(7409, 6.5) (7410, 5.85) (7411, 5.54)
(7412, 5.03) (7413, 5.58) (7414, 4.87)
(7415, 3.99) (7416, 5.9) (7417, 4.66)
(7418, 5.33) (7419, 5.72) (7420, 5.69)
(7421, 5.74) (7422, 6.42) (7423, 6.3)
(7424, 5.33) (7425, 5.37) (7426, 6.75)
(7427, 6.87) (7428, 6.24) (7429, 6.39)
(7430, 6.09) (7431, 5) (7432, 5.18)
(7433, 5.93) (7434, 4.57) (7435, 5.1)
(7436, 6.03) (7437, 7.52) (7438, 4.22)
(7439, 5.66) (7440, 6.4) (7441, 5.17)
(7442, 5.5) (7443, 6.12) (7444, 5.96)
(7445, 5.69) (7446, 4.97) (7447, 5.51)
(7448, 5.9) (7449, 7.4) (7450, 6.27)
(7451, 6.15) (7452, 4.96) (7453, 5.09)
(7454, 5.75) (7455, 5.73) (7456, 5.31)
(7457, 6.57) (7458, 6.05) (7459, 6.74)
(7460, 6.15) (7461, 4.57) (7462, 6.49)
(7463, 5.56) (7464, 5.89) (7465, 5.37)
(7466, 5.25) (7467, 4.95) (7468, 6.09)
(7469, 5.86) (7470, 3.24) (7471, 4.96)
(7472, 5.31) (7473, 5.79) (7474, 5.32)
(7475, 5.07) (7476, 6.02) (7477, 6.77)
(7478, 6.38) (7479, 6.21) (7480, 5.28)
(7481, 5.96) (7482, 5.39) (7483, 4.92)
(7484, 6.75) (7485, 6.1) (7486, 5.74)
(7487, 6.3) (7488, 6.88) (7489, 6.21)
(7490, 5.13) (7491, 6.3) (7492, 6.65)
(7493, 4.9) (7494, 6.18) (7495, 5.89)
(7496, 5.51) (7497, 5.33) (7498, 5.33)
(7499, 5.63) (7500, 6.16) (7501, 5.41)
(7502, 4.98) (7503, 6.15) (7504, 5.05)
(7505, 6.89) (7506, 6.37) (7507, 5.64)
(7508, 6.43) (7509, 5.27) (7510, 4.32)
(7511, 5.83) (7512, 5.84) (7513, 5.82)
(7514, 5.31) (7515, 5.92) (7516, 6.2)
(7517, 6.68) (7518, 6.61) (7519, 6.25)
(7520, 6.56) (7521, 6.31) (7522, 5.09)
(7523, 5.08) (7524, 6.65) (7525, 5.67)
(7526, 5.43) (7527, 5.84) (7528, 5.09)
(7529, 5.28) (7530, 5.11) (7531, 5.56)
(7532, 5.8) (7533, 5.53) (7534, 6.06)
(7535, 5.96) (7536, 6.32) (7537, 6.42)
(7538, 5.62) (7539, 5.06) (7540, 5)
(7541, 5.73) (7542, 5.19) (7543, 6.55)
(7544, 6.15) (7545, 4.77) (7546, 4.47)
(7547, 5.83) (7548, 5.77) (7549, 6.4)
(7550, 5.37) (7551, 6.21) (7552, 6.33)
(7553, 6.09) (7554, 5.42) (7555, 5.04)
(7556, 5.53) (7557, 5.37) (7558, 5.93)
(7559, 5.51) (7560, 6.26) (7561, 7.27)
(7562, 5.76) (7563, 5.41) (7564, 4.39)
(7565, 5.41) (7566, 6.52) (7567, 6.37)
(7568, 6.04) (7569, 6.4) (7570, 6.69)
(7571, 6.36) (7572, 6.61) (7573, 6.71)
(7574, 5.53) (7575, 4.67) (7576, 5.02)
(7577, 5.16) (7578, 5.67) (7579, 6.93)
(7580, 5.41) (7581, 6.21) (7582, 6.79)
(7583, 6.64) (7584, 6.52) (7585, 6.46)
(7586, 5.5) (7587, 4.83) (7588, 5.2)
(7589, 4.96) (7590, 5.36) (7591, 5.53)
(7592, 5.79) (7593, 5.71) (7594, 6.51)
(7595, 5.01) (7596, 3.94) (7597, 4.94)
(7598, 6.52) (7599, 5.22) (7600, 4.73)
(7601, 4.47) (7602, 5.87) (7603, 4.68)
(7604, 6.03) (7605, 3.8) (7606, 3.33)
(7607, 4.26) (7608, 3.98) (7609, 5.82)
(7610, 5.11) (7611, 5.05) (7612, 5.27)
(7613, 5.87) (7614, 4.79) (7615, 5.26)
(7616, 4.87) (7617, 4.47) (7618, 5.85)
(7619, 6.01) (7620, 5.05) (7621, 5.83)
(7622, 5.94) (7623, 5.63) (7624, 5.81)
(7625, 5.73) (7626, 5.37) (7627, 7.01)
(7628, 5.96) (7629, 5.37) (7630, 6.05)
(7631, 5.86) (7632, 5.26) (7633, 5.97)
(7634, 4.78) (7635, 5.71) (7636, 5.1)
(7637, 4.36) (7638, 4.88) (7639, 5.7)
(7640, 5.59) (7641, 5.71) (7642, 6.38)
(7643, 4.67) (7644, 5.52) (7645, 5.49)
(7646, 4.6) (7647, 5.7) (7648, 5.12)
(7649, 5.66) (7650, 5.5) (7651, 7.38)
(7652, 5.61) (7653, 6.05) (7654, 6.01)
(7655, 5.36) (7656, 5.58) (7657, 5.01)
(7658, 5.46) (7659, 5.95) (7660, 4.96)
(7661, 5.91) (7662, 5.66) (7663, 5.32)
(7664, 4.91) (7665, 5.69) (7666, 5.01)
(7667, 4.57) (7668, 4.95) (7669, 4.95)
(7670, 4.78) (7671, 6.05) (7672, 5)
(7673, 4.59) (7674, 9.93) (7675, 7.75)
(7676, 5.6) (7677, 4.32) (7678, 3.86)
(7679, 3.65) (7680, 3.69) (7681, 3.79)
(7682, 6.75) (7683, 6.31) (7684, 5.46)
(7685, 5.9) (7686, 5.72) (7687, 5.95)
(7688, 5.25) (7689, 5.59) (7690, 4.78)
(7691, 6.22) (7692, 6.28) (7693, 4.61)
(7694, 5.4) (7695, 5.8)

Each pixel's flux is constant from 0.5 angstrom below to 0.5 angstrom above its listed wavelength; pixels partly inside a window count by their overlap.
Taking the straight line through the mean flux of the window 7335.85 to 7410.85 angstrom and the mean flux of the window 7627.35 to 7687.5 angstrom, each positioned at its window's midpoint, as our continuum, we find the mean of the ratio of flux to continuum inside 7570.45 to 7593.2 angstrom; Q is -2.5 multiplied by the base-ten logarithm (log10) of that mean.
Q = -0.06 mag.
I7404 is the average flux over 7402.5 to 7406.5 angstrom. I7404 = 6.12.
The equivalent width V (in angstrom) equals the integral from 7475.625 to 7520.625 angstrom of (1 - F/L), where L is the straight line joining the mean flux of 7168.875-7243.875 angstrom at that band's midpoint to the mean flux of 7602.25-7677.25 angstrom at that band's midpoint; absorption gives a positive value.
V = -3.2 angstrom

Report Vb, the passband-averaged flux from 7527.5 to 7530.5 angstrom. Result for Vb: 5.16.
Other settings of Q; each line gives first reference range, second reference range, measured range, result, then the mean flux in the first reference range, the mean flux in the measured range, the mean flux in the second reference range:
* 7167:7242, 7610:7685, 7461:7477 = 0.02 mag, 5.62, 5.43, 5.47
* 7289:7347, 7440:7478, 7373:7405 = 0.03 mag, 5.77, 5.56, 5.68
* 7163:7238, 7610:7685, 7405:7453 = -0.04 mag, 5.62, 5.77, 5.47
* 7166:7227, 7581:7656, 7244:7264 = -0.04 mag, 5.63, 5.83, 5.45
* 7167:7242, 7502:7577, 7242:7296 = 0.04 mag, 5.62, 5.47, 5.79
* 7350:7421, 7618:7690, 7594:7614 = 0.11 mag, 5.59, 4.98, 5.51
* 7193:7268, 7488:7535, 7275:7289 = 0.15 mag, 5.8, 5.06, 5.78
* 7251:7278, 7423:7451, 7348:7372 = 0.03 mag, 5.52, 5.56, 5.83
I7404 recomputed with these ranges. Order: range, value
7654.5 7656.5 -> 5.47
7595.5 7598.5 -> 5.13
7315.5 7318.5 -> 5.47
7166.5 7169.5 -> 5.41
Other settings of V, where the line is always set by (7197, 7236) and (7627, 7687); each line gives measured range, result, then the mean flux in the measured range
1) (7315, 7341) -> -1.3 angstrom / 5.97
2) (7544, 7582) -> -1.9 angstrom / 5.82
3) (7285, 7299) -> 1.6 angstrom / 5.06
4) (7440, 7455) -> -0.4 angstrom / 5.77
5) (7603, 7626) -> 1.4 angstrom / 5.16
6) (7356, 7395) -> 1.5 angstrom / 5.45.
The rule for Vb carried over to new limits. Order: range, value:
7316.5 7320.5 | 5.64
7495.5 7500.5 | 5.59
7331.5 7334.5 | 8.49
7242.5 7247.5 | 5.95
